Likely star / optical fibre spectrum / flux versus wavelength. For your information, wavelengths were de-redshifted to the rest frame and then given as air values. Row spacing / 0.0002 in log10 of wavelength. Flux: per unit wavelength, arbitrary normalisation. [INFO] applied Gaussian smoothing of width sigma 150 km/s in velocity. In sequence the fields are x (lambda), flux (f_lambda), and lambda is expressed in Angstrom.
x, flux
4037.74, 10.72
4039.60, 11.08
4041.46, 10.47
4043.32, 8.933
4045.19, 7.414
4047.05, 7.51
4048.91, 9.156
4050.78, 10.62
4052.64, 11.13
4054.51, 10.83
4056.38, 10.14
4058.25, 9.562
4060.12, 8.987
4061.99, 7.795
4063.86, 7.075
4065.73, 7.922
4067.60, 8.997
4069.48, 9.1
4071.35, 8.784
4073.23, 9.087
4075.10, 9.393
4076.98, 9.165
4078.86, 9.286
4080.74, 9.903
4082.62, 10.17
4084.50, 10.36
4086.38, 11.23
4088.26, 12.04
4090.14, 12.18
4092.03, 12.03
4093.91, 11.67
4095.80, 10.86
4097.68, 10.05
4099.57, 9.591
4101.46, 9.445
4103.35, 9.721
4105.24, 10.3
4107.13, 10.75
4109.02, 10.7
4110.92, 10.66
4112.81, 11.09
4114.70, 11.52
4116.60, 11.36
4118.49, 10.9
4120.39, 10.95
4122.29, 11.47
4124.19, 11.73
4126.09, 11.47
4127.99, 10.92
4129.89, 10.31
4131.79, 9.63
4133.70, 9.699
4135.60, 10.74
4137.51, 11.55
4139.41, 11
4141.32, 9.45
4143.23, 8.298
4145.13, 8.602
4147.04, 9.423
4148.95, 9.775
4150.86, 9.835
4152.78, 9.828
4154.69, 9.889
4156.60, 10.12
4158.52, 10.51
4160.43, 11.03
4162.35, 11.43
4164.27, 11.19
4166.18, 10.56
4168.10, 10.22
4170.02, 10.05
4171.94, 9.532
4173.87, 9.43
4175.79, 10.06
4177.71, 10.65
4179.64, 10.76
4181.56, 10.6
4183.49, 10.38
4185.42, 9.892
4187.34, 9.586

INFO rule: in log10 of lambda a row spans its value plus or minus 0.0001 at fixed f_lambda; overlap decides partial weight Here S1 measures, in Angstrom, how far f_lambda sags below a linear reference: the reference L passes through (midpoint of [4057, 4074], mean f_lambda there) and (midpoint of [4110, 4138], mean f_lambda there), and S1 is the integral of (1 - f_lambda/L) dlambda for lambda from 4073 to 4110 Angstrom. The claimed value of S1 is -3.0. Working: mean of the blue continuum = 8.61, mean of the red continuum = 10.9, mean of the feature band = 10.4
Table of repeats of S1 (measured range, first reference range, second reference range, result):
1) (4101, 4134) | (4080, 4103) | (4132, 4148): -1.5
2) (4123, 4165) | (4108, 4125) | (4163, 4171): 2.0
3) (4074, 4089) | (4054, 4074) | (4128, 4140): -1.4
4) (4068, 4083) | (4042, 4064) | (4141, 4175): 0.1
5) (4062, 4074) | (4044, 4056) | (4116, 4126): 1.8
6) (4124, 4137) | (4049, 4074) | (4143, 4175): -1.1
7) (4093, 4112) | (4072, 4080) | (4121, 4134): -0.7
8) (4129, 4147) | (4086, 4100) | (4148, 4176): 1.2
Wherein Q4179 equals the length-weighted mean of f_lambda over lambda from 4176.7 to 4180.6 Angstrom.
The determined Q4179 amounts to 10.7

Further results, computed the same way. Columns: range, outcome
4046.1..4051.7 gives 9.09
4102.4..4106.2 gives 10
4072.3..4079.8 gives 9.23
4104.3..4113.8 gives 10.7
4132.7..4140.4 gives 10.7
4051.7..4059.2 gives 10.4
